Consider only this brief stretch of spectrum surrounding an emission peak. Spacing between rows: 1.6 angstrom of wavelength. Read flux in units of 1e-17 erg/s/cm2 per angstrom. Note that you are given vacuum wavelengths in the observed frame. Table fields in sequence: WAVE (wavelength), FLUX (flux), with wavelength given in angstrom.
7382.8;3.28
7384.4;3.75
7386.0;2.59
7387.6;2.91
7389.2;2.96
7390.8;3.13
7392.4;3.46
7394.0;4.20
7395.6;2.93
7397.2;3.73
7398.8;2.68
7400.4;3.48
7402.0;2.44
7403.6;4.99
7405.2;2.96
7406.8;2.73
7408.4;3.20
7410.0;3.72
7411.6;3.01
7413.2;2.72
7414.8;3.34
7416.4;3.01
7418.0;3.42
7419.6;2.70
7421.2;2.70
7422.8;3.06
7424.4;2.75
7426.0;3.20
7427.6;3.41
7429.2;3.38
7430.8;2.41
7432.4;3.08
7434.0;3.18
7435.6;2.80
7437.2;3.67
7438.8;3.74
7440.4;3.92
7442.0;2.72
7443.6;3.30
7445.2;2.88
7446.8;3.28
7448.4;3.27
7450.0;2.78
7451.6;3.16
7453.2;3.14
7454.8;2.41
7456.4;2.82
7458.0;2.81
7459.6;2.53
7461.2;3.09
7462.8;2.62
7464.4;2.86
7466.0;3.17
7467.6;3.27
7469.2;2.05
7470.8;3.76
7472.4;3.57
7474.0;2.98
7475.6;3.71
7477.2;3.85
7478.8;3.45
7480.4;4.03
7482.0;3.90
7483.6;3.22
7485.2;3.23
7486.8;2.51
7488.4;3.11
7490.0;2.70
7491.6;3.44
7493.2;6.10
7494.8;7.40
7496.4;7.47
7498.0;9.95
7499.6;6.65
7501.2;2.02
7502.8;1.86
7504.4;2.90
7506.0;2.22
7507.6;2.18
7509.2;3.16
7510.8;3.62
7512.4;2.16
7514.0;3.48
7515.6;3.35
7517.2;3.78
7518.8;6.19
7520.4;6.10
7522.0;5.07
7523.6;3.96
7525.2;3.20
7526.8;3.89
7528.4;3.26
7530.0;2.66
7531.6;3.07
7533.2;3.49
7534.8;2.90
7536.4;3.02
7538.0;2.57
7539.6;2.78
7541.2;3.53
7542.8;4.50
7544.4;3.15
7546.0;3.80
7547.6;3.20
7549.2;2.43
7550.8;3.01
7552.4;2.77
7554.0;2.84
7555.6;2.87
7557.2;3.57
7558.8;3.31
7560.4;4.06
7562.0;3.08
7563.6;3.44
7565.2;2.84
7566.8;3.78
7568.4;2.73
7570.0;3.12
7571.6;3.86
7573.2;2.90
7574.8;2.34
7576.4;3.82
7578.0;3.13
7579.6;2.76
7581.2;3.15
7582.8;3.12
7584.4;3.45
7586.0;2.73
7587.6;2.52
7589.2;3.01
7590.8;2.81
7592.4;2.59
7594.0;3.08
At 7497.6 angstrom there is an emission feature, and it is Halpha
